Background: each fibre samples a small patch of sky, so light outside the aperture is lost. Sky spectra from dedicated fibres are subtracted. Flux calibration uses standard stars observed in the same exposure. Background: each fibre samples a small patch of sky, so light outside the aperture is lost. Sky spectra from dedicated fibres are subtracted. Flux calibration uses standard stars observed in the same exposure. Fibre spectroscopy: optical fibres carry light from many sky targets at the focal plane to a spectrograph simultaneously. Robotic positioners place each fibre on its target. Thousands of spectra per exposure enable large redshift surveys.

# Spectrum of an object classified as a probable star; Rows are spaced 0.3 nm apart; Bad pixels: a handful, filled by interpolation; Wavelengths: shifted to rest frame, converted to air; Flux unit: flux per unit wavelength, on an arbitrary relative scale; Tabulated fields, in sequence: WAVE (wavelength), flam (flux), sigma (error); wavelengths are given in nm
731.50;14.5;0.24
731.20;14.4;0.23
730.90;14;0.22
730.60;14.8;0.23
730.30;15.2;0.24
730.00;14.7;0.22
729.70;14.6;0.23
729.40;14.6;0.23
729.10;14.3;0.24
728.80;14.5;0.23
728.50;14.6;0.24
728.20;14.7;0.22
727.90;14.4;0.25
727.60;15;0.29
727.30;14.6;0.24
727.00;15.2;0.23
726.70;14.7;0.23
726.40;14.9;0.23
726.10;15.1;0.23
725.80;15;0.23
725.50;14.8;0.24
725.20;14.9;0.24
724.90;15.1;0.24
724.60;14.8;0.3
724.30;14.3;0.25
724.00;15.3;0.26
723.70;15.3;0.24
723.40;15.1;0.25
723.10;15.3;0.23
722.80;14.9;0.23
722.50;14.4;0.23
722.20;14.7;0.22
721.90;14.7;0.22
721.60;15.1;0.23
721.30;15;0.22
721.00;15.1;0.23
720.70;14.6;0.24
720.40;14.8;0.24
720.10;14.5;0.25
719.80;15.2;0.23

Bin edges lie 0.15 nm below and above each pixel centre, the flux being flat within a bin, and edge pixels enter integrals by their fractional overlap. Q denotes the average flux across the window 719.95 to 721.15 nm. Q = 14.8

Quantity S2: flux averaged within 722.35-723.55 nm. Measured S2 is 14.9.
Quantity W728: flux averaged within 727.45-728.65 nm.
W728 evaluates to 14.7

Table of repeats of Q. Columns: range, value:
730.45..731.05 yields 14.4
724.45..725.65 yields 14.9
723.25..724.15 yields 15.2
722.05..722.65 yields 14.6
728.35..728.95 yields 14.5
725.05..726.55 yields 14.9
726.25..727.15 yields 14.9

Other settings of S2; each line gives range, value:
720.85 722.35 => 14.9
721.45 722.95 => 14.8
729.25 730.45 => 14.8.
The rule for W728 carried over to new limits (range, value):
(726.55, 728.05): 14.8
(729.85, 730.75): 14.9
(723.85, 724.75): 14.8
